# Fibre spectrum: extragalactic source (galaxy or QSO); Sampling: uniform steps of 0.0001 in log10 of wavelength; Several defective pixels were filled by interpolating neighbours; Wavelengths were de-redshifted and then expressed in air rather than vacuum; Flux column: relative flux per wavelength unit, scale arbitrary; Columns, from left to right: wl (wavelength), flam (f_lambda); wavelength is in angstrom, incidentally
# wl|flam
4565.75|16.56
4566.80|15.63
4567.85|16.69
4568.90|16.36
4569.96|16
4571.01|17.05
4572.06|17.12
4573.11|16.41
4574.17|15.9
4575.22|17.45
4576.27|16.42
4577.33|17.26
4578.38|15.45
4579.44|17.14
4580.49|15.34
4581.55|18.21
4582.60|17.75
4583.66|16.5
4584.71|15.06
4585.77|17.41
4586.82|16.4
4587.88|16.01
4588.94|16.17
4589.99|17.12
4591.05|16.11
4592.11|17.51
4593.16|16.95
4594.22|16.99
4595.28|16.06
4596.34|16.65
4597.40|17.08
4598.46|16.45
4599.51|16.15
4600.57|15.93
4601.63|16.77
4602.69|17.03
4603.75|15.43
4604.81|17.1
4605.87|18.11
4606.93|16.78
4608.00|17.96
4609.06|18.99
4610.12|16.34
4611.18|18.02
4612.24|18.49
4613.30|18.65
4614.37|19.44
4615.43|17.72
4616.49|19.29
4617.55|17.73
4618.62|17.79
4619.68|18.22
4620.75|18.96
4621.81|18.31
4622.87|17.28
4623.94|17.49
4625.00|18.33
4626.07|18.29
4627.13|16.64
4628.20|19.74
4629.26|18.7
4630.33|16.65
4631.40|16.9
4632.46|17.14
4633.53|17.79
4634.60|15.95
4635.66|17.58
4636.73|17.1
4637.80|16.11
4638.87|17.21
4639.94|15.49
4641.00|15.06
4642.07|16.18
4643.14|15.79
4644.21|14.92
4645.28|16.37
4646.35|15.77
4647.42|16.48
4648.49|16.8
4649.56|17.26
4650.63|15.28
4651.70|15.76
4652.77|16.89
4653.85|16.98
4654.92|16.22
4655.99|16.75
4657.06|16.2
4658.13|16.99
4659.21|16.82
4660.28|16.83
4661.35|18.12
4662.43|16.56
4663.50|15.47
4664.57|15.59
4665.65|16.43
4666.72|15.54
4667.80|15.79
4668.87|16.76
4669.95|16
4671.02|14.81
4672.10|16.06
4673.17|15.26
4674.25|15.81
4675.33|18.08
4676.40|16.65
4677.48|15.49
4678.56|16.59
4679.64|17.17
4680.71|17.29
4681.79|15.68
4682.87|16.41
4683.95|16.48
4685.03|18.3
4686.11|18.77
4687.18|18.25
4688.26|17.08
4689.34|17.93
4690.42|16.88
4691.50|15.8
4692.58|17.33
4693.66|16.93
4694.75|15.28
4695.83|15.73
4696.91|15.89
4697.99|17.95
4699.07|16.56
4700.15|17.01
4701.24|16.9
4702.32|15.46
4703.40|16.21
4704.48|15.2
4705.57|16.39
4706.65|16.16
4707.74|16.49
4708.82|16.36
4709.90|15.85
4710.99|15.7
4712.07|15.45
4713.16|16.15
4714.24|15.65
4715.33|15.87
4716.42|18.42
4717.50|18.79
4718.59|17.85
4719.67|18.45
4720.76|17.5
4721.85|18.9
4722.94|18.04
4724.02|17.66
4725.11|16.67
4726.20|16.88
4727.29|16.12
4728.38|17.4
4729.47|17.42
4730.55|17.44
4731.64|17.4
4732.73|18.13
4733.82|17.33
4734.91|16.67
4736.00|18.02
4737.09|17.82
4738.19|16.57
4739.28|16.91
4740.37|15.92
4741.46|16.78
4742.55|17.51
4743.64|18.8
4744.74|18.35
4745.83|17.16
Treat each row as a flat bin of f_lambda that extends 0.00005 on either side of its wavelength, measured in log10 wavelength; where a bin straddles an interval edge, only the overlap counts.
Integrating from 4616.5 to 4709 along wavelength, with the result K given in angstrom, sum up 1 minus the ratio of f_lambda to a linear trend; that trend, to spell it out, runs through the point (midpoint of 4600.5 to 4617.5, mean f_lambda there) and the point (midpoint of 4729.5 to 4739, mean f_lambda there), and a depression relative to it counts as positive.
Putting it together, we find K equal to 4.4 angstrom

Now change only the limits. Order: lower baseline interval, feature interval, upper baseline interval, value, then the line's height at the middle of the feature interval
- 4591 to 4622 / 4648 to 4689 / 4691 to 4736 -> 1.3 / 17.1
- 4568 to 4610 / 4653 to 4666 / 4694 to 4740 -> 0.2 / 16.8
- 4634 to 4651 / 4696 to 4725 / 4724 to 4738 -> 0.4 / 17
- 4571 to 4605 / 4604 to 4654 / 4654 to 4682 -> -2.4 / 16.5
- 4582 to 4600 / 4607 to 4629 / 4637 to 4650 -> -2.4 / 16.4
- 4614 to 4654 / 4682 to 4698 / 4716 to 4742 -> 0.4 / 17.3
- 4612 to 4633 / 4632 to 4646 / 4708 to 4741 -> 1.2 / 17.9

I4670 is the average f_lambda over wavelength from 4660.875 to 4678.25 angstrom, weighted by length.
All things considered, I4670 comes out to 16.1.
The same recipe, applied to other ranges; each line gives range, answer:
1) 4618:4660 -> 16.9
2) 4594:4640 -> 17.4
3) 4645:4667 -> 16.4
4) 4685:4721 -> 16.8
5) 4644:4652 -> 16.1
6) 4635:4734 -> 16.6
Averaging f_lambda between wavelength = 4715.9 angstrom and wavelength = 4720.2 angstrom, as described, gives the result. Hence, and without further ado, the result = 18.4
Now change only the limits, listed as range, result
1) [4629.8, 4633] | 16.9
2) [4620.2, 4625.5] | 18.1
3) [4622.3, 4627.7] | 17.6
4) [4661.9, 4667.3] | 15.9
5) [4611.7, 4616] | 18.6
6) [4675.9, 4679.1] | 16.2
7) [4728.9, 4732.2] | 17.5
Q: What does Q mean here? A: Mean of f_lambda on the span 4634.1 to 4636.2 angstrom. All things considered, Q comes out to 16.8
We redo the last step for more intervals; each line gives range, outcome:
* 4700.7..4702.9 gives 16.2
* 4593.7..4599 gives 16.7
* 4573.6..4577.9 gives 16.7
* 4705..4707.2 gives 16.2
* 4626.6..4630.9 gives 17.9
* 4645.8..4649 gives 16.3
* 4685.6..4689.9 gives 18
